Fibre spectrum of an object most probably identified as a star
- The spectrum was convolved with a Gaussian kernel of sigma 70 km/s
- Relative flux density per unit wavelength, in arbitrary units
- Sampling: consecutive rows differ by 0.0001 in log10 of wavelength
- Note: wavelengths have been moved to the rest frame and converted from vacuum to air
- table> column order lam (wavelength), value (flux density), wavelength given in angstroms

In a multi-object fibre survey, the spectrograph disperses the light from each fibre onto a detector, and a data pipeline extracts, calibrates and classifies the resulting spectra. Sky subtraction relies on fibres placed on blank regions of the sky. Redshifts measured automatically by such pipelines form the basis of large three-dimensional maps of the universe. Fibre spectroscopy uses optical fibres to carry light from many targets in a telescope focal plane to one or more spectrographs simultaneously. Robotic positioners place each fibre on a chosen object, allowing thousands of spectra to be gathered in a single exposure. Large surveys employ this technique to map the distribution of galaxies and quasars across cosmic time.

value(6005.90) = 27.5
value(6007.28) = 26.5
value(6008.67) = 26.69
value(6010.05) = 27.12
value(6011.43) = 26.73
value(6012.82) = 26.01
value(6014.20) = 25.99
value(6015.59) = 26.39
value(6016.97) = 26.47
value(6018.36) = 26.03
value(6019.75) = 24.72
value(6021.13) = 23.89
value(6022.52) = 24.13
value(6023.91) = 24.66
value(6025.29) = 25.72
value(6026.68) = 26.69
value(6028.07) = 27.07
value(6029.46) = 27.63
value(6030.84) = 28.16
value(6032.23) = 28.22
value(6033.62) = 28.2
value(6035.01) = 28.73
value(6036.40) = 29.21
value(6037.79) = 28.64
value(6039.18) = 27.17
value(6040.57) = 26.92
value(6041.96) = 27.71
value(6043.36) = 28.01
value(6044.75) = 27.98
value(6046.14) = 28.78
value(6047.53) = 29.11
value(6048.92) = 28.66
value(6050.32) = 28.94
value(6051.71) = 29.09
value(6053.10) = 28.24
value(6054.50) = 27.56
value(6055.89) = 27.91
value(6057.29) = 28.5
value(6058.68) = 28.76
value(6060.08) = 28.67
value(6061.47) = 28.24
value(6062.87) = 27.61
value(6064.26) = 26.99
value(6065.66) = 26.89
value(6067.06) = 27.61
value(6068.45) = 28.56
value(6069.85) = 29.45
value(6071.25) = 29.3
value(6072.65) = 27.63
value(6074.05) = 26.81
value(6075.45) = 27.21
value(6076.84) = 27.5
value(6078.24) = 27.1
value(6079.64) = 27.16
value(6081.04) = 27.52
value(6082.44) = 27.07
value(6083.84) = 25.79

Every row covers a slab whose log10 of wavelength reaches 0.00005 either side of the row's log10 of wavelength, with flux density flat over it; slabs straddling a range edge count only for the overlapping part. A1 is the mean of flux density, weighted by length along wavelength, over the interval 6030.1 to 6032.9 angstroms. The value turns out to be 28.3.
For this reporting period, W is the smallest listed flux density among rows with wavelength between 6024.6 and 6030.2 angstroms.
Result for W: 25.72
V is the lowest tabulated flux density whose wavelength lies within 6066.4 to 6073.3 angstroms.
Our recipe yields 27.61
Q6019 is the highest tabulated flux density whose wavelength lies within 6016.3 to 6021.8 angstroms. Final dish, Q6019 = 26.47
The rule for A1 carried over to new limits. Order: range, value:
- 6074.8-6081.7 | 27.3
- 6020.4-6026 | 24.6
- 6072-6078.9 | 27.3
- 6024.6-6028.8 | 26.5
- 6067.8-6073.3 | 28.7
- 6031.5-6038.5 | 28.6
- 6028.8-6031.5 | 28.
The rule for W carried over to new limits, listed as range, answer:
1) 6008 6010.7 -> 26.69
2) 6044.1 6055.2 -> 27.56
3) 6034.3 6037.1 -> 28.73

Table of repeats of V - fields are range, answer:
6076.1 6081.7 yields 27.1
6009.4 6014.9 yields 25.99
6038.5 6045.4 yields 26.92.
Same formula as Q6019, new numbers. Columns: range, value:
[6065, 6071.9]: 29.45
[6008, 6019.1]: 27.12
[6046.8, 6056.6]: 29.11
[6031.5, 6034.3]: 28.22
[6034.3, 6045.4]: 29.21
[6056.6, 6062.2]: 28.76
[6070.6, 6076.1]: 29.3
